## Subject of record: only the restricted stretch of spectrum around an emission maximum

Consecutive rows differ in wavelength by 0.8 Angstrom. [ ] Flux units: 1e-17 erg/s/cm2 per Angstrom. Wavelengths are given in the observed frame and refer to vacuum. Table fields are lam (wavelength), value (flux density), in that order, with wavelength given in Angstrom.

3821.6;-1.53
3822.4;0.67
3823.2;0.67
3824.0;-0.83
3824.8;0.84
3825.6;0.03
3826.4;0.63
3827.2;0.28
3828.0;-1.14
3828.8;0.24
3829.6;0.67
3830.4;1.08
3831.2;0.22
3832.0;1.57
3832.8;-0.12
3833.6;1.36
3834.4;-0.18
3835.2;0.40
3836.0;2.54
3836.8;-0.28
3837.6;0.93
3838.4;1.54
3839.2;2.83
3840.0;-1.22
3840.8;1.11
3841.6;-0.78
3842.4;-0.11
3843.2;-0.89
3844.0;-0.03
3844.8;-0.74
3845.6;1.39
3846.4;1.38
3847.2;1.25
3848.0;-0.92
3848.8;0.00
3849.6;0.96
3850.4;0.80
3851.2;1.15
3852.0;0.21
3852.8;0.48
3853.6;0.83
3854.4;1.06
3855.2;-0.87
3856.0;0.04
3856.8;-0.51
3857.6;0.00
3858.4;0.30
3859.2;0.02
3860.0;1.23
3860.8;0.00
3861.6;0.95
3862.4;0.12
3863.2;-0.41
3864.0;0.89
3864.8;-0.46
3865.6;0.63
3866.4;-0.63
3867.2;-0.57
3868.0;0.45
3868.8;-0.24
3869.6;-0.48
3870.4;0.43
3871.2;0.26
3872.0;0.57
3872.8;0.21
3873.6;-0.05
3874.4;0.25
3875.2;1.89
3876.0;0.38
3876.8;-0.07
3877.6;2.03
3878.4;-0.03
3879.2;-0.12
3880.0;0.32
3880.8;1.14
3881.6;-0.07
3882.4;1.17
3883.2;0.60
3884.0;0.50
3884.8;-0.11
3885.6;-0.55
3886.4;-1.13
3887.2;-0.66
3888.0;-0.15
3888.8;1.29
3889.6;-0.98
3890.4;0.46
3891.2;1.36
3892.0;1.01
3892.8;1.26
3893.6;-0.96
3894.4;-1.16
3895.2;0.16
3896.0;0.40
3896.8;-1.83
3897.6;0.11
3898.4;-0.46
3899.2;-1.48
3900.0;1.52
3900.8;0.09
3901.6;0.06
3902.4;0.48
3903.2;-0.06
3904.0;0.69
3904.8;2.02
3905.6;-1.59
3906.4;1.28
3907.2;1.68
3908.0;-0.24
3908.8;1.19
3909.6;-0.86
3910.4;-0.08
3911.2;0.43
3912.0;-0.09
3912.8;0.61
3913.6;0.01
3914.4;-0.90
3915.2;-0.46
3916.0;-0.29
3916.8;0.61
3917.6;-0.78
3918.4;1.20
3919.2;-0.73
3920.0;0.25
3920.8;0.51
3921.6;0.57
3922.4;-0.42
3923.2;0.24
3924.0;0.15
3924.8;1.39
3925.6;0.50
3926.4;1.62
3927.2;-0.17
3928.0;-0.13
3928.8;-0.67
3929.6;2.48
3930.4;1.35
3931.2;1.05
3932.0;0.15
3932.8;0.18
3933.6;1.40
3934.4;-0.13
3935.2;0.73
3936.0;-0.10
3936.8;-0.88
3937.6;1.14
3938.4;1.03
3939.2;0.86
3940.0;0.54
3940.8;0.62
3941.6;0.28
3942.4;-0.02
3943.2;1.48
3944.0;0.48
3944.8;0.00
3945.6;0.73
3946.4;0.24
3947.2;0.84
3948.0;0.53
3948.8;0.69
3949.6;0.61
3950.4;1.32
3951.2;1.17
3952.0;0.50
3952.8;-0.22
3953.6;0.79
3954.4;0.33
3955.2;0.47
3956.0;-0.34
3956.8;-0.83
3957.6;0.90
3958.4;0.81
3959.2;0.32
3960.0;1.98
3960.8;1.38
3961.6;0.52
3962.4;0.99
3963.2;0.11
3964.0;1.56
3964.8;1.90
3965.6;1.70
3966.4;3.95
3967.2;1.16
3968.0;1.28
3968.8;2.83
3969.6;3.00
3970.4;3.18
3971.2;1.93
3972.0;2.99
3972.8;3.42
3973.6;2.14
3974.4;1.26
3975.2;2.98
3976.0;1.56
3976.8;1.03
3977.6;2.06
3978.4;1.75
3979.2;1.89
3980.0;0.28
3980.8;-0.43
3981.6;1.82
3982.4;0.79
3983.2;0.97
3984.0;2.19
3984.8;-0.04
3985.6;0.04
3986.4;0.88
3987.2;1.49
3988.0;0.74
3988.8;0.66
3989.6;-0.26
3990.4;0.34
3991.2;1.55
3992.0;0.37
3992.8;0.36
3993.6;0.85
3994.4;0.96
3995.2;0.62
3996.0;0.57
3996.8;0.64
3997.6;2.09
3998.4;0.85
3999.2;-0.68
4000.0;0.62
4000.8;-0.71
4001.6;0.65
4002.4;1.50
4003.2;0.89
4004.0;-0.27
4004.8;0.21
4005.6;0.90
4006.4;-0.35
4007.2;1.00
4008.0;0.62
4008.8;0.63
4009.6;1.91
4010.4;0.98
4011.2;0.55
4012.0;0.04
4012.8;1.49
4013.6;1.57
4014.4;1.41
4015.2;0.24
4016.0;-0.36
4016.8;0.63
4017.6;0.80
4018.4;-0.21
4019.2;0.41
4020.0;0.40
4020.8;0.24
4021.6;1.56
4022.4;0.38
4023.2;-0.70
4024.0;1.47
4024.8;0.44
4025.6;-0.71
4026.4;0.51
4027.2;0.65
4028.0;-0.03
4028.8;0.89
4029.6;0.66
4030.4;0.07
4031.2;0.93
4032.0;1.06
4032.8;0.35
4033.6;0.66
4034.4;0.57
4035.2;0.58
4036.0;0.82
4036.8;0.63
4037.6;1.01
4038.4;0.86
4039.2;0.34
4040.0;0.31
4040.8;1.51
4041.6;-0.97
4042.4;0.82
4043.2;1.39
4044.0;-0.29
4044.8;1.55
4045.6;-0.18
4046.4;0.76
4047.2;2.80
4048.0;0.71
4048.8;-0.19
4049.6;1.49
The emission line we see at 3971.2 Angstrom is Lyman alpha 1216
